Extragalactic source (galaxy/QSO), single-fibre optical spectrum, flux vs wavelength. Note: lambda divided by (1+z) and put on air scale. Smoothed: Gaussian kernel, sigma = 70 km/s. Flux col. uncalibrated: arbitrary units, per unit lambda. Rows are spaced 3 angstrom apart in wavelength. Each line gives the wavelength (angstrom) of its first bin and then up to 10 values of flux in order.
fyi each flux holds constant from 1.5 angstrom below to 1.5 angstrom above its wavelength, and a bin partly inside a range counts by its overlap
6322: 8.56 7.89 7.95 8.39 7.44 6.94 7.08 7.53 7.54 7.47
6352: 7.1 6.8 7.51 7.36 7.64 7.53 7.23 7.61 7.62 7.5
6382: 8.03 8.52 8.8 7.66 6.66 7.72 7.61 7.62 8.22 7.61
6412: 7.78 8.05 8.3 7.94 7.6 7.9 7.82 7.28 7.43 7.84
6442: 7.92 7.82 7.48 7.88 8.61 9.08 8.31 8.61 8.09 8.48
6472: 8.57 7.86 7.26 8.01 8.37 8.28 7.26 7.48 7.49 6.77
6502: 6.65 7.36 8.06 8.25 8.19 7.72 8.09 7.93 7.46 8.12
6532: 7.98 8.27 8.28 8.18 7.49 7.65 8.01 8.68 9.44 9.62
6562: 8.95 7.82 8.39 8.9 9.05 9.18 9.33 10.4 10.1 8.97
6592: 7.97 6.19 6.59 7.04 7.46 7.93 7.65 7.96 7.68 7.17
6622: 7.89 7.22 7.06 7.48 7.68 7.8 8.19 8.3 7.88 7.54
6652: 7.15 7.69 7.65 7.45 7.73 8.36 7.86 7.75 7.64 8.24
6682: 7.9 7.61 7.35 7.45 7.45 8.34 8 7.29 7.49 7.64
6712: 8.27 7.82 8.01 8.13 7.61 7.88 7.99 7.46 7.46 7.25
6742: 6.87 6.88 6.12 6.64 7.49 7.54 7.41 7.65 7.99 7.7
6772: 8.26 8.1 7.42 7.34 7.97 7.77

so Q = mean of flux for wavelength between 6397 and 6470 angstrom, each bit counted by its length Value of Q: 7.96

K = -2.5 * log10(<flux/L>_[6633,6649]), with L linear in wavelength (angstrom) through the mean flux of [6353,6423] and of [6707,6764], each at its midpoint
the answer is -0.056 mag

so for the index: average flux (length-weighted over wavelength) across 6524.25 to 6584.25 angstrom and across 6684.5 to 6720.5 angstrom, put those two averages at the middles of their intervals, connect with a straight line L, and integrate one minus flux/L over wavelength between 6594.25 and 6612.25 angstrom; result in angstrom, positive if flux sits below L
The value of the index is 2.3 angstrom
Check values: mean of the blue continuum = 8.55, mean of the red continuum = 7.74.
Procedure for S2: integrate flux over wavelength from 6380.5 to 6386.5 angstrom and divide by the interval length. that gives 8.27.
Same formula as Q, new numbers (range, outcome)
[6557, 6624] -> 8.28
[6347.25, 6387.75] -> 7.57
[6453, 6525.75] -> 7.94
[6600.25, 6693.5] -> 7.67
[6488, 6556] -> 7.83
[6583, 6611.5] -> 7.91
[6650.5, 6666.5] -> 7.59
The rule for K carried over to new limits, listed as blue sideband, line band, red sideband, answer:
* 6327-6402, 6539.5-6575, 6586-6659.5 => -0.119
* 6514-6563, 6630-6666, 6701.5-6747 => 0.018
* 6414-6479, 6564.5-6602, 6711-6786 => -0.091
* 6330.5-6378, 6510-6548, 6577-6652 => -0.032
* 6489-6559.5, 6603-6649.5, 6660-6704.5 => 0.018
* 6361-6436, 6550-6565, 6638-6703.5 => -0.151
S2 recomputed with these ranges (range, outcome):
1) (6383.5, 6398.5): 7.87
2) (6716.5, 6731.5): 7.92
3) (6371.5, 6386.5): 7.86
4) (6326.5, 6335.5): 7.93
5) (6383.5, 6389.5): 8.66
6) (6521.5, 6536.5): 7.95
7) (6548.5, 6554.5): 8.35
